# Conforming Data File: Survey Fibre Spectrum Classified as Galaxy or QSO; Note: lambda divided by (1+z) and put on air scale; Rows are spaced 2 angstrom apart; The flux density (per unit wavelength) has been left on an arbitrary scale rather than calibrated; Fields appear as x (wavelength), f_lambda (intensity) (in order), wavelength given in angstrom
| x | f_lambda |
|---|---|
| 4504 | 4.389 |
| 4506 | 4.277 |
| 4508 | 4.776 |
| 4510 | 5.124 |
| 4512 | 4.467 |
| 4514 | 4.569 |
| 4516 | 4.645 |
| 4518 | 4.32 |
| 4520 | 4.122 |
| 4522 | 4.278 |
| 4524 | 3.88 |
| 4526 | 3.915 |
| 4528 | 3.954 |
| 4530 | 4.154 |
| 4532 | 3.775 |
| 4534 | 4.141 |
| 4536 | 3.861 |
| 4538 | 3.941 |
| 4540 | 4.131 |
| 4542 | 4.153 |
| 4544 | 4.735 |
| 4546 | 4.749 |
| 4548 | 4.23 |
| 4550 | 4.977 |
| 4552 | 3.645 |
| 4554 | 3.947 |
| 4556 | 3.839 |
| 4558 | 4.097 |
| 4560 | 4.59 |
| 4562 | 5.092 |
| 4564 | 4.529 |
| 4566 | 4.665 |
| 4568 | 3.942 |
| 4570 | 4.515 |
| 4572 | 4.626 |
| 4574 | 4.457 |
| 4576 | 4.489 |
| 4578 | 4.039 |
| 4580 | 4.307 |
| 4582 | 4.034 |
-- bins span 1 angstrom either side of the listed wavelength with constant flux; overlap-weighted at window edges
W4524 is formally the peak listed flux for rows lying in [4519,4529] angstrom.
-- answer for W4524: 4.278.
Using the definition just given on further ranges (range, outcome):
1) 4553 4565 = 5.092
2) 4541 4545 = 4.735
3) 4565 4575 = 4.665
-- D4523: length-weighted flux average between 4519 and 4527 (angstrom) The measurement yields 4.05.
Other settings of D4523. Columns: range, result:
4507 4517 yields 4.72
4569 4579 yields 4.43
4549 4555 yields 4.19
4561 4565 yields 4.81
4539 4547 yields 4.44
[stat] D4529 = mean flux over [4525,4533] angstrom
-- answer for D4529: 3.95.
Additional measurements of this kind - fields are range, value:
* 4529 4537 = 3.98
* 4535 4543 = 4.02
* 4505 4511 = 4.73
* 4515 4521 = 4.36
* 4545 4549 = 4.49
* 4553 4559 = 3.96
